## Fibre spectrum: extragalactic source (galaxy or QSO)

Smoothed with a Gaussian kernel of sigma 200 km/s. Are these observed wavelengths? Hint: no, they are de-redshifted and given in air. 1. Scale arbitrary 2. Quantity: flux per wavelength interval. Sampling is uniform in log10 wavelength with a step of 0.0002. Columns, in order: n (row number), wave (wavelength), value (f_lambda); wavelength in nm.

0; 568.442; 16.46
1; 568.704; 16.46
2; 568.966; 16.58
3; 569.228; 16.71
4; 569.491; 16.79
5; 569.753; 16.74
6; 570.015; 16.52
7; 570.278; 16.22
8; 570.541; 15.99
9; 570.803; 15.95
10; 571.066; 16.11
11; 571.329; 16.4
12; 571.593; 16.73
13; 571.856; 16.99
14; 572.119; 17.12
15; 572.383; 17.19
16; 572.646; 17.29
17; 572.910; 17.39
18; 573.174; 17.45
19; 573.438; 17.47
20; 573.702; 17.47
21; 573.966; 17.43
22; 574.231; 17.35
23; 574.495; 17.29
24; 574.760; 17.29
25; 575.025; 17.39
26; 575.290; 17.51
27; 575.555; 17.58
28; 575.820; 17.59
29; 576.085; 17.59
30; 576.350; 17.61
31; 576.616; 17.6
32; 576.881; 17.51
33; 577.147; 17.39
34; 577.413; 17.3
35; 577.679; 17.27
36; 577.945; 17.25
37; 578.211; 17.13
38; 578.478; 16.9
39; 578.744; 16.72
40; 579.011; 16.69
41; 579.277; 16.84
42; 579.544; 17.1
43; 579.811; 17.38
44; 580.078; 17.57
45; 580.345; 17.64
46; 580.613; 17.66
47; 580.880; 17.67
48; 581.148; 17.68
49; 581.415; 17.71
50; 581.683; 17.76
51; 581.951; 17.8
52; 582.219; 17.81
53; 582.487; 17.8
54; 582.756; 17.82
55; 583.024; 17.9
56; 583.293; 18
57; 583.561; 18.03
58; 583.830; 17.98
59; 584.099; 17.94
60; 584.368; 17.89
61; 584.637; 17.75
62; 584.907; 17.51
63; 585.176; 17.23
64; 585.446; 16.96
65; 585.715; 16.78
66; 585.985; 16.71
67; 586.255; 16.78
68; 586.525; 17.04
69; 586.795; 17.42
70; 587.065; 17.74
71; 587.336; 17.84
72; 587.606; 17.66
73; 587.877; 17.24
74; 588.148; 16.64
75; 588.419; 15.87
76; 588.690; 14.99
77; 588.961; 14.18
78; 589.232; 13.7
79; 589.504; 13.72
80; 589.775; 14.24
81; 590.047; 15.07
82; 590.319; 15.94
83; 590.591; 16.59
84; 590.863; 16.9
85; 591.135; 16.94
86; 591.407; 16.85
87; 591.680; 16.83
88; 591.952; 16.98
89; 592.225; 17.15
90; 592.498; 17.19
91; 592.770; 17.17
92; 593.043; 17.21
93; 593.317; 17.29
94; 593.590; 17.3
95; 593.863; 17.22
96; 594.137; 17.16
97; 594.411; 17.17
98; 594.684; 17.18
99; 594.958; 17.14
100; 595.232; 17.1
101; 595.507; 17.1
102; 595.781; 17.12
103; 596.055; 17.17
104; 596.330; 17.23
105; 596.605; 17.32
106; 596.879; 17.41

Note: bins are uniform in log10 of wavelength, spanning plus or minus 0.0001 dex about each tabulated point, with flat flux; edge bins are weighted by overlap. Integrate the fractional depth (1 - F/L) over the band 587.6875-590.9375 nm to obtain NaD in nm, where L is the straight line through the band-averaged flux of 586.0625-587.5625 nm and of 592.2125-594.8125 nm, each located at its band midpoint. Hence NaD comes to 0.352 nm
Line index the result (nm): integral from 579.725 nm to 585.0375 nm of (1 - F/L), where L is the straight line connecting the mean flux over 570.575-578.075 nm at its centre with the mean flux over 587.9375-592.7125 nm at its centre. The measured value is -0.39 nm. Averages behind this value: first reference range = 17.2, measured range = 17.8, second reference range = 15.9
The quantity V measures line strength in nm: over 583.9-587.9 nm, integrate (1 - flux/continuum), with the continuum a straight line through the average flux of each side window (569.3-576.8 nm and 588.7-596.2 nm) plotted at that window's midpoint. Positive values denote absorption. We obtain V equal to -0.167 nm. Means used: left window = 17.1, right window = 16.5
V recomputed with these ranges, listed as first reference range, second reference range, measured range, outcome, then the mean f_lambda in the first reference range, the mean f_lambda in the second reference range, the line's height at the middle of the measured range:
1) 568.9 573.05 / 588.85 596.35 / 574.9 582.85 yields -0.39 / 16.7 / 16.5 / 16.6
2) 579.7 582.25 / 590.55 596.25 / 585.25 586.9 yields 0.05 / 17.7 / 17.1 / 17.4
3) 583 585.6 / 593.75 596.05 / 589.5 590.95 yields 0.16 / 17.7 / 17.1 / 17.4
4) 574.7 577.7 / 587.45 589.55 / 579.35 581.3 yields -0.08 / 17.5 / 15.6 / 16.8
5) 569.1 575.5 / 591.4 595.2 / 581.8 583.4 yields -0.08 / 17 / 17.1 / 17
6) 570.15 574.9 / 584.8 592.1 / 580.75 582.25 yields -0.10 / 17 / 16.4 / 16.6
